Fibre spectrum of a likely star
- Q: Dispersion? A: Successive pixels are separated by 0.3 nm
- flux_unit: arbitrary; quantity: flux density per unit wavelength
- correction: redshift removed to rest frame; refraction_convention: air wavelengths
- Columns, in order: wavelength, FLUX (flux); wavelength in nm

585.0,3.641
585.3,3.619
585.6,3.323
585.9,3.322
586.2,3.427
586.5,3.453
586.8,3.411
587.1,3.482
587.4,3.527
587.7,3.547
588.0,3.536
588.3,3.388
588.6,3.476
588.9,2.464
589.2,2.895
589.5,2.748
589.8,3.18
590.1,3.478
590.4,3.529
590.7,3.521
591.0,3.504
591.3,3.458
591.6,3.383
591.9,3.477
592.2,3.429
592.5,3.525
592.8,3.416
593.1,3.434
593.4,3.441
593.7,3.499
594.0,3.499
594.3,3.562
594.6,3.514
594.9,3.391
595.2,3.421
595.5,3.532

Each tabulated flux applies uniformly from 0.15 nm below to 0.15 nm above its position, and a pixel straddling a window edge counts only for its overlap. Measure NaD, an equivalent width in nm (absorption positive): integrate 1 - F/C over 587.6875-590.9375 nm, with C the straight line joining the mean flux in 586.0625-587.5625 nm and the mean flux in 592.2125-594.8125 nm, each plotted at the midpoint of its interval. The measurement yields 0.21 nm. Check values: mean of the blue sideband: 3.46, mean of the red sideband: 3.48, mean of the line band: 3.25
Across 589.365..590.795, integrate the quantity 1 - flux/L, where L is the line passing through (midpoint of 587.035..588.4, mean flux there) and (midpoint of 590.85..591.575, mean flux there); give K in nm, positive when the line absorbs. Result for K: 0.08 nm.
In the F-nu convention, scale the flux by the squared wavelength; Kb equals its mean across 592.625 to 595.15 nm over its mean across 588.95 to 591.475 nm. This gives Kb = 1.08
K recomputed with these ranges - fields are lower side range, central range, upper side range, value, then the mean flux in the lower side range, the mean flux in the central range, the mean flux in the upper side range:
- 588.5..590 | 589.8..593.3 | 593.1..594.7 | -0.260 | 2.95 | 3.46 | 3.5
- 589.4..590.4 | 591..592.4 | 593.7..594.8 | -0.046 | 3.21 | 3.45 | 3.52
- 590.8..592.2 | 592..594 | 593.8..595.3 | 0.004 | 3.46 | 3.46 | 3.48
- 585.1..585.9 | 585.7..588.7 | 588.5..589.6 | -0.270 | 3.45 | 3.45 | 2.88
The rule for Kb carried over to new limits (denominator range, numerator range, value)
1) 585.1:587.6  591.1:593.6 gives 1.02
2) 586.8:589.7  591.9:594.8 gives 1.09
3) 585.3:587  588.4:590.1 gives 0.89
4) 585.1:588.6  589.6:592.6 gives 1.01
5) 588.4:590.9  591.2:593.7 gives 1.10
